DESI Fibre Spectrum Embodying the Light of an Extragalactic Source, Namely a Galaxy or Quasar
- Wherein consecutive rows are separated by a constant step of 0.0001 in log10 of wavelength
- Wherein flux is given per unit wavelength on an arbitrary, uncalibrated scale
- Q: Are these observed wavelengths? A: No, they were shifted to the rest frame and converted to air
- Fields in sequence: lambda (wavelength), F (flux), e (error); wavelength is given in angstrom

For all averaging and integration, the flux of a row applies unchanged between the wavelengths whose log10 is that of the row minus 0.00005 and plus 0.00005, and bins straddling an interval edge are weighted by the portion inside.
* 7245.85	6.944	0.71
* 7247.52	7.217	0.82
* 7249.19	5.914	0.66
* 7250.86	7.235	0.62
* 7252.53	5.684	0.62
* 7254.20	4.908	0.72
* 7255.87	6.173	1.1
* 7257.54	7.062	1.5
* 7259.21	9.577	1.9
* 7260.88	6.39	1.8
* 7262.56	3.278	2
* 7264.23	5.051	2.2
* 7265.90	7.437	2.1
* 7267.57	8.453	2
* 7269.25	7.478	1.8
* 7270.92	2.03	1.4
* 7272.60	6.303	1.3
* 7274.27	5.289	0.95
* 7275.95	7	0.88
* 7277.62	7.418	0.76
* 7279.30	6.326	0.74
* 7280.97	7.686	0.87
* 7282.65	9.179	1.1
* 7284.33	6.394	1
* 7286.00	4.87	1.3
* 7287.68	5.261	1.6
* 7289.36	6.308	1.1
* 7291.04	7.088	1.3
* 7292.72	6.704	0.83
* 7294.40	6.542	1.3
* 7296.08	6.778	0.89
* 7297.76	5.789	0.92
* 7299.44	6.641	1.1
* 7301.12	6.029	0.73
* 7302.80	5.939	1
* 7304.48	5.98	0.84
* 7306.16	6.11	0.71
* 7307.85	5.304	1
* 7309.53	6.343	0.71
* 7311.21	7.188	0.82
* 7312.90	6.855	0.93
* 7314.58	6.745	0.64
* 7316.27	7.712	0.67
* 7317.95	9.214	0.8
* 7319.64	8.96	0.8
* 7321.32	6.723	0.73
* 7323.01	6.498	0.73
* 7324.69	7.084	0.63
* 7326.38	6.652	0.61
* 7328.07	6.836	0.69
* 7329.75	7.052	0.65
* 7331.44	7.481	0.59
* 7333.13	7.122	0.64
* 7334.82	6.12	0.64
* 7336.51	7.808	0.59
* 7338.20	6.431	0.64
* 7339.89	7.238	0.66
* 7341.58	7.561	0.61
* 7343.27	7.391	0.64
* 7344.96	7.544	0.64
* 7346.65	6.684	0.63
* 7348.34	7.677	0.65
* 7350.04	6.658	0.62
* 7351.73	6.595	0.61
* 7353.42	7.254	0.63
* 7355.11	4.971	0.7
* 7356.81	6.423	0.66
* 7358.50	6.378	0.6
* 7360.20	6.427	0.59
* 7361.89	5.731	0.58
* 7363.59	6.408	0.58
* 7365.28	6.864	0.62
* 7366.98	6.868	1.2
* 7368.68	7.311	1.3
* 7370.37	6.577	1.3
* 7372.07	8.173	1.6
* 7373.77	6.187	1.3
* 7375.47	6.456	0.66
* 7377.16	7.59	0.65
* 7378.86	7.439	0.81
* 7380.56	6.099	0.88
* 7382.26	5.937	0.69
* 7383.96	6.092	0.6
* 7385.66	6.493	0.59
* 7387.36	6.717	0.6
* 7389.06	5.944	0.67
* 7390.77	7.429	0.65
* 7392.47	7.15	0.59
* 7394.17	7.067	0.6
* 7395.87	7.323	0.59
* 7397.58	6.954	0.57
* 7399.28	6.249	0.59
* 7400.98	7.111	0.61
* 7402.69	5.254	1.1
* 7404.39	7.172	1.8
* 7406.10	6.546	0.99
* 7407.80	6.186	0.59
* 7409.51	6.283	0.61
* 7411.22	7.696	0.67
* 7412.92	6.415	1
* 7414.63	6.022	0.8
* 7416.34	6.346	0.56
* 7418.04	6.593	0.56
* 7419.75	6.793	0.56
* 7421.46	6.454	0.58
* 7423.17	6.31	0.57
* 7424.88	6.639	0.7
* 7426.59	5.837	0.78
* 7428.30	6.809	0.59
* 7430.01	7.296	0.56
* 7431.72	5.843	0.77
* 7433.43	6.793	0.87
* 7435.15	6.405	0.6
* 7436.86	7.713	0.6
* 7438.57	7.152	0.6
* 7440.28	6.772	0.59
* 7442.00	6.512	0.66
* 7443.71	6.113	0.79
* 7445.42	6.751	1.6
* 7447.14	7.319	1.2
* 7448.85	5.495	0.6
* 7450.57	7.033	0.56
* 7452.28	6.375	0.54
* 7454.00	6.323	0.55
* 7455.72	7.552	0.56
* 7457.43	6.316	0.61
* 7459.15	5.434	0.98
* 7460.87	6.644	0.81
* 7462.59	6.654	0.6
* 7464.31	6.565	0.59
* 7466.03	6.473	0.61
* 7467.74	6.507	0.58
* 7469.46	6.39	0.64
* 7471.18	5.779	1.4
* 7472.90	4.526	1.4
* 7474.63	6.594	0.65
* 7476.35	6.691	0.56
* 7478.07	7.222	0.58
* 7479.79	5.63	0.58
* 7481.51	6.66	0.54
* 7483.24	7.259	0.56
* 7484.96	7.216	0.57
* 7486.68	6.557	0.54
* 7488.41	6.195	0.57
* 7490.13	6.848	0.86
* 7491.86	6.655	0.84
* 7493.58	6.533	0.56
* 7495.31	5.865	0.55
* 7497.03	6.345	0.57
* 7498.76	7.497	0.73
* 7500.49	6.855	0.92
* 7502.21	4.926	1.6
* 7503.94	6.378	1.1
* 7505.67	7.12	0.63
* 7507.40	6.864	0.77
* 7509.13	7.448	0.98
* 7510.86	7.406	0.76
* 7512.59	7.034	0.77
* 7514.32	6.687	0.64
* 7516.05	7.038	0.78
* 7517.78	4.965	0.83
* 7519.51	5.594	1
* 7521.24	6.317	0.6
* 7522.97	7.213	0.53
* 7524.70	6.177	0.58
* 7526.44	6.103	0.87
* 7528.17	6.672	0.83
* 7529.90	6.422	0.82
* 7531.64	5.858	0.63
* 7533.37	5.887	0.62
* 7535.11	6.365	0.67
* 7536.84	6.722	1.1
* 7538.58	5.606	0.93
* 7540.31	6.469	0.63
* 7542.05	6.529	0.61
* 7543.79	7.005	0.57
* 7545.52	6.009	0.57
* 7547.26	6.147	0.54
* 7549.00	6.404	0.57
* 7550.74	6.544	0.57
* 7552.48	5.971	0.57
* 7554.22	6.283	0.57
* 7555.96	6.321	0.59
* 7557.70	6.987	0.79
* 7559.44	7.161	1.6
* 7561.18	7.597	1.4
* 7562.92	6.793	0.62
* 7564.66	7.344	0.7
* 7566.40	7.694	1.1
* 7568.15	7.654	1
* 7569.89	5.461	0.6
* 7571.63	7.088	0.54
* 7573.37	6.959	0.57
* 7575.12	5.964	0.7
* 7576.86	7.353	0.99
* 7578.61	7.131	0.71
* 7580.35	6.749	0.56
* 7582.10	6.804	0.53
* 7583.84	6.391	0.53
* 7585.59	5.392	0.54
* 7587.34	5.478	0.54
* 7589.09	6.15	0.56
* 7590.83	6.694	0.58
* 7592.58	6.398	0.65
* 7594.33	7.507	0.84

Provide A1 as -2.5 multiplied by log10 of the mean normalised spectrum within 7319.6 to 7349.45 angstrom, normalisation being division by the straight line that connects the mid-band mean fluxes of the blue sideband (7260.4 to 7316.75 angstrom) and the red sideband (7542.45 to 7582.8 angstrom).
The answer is -0.11 mag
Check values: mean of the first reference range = 6.34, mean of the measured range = 7.11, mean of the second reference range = 6.75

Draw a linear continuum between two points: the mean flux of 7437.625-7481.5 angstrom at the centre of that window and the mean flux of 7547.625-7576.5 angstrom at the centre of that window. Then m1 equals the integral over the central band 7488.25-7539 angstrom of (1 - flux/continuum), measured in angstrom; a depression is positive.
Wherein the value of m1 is 1.1 angstrom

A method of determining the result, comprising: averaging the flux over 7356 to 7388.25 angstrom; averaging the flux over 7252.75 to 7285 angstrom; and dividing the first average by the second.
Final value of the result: 1.0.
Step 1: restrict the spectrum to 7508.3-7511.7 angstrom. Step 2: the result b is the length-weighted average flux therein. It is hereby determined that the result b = 7.43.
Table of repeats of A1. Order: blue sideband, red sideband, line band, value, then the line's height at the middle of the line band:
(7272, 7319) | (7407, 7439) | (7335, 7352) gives -0.08 mag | 6.61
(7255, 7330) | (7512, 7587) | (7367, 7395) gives -0.03 mag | 6.58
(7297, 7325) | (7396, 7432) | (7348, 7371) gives 0.02 mag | 6.66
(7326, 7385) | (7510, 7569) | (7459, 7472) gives 0.05 mag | 6.66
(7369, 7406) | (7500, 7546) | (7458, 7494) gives 0.02 mag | 6.54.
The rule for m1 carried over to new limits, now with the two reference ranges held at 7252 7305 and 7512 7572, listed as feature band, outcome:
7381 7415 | -1.0 angstrom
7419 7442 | -0.8 angstrom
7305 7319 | -1.3 angstrom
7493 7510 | -0.3 angstrom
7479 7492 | -0.3 angstrom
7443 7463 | -0.1 angstrom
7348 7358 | -0.2 angstrom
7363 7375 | -0.9 angstrom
